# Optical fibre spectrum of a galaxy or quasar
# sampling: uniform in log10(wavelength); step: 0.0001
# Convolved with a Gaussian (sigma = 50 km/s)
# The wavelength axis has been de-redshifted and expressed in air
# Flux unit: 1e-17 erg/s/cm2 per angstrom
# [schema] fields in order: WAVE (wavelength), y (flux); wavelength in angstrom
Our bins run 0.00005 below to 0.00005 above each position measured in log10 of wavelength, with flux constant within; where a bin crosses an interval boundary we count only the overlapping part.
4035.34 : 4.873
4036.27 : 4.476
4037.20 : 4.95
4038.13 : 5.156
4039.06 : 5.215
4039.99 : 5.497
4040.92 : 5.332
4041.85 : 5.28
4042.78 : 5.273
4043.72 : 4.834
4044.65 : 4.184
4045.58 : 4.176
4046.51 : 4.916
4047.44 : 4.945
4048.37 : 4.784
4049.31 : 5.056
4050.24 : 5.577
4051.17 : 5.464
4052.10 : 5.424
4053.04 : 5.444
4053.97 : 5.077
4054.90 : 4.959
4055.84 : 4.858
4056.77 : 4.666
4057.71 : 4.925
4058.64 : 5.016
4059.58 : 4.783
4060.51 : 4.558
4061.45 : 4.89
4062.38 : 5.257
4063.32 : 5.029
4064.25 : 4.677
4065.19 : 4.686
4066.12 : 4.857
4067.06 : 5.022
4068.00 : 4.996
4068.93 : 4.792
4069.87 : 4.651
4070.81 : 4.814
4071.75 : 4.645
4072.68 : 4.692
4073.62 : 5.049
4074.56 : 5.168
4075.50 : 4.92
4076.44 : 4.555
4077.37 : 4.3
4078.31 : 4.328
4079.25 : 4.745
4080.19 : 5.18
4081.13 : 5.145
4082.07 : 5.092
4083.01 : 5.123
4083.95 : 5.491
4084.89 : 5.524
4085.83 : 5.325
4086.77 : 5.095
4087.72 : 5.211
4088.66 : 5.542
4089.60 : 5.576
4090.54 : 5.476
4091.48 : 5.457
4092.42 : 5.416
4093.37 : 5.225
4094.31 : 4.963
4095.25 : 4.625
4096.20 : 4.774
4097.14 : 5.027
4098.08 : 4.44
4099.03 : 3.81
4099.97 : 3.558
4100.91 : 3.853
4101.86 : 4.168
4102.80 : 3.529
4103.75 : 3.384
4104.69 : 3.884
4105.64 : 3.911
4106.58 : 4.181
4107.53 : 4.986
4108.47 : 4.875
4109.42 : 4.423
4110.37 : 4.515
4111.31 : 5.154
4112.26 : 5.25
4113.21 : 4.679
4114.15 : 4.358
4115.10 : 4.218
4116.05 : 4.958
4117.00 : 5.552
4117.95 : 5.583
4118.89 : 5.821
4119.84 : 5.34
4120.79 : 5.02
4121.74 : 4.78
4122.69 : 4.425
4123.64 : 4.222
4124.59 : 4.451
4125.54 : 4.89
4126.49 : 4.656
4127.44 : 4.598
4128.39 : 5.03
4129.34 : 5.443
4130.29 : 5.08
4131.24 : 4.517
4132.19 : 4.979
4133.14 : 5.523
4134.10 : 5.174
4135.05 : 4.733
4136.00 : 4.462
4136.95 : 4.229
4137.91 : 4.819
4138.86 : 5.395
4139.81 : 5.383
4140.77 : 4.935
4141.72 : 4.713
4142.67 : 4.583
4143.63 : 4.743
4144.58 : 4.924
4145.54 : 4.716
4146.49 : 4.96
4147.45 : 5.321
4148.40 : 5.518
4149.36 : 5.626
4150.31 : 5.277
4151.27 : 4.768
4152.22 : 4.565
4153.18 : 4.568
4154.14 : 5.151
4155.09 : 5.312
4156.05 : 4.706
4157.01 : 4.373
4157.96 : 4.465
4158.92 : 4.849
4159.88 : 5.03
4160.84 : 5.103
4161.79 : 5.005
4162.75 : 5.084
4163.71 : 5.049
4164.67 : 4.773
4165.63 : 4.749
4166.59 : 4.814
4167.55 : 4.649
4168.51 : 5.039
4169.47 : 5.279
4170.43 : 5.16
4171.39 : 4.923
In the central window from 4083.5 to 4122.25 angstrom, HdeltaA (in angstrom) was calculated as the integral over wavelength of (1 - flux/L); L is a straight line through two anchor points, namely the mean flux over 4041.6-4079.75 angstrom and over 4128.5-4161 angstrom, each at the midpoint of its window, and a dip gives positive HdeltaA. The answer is 0.8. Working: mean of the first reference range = 4.88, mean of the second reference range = 4.94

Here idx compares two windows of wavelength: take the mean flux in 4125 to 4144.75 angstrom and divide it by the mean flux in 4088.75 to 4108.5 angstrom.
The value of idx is 1.08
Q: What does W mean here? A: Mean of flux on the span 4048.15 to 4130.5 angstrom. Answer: 4.85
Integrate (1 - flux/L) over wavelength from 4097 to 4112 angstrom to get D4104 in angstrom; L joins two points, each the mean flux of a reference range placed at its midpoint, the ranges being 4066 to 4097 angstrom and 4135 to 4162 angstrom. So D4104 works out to 2.3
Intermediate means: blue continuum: 5.02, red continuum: 4.91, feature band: 4.23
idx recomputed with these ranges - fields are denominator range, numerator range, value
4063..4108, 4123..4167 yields 1.03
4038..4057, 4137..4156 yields 0.99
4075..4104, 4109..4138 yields 1.01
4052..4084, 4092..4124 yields 0.94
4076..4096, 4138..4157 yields 0.98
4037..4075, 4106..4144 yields 0.98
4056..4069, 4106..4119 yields 1.00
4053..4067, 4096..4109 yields 0.85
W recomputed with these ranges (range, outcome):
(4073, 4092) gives 5.11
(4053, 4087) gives 4.92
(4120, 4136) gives 4.84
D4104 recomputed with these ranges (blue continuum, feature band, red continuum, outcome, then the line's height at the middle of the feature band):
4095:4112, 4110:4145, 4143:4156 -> -1.7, 4.67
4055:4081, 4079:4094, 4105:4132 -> -1.5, 4.82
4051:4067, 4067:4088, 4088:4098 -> 0.6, 5.08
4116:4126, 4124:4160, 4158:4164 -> 0.6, 4.99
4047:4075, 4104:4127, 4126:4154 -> 0.9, 4.95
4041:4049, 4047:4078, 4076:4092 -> 0.2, 4.96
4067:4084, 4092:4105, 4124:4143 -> 1.4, 4.87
